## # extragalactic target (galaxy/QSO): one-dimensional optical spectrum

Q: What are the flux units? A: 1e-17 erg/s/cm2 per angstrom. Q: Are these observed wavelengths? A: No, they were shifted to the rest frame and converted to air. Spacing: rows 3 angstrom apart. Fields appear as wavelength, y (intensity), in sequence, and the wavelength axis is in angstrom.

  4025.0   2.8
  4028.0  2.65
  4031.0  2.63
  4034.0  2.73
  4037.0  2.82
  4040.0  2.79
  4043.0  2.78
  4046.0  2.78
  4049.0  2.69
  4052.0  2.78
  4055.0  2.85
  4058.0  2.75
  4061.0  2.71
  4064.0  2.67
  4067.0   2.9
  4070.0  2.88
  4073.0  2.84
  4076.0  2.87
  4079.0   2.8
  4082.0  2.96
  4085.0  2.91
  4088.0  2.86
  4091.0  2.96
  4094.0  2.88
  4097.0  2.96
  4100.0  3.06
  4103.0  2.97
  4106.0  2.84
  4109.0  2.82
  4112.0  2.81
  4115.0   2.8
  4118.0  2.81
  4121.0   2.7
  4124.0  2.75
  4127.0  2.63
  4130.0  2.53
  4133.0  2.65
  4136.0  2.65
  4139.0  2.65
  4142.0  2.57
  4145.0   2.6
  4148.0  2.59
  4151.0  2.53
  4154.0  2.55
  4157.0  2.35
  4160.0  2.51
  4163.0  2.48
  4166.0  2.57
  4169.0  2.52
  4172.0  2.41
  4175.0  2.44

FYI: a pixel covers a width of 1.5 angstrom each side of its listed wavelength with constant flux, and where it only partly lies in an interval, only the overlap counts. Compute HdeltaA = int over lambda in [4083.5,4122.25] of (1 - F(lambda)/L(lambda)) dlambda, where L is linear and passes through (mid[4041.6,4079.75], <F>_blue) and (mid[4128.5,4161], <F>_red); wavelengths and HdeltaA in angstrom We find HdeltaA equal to -2.9 angstrom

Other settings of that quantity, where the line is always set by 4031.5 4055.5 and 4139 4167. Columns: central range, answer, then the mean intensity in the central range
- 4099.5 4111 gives -1.2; 2.91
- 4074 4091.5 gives -1.3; 2.89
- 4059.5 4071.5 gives -0.3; 2.79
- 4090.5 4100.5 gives -1.1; 2.96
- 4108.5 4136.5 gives -1.2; 2.71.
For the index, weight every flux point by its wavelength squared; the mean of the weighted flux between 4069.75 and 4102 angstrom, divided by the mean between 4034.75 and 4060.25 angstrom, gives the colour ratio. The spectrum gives 1.1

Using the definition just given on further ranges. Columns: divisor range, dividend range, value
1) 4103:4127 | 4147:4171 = 0.92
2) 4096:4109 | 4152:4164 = 0.86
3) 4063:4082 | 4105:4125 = 1.00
